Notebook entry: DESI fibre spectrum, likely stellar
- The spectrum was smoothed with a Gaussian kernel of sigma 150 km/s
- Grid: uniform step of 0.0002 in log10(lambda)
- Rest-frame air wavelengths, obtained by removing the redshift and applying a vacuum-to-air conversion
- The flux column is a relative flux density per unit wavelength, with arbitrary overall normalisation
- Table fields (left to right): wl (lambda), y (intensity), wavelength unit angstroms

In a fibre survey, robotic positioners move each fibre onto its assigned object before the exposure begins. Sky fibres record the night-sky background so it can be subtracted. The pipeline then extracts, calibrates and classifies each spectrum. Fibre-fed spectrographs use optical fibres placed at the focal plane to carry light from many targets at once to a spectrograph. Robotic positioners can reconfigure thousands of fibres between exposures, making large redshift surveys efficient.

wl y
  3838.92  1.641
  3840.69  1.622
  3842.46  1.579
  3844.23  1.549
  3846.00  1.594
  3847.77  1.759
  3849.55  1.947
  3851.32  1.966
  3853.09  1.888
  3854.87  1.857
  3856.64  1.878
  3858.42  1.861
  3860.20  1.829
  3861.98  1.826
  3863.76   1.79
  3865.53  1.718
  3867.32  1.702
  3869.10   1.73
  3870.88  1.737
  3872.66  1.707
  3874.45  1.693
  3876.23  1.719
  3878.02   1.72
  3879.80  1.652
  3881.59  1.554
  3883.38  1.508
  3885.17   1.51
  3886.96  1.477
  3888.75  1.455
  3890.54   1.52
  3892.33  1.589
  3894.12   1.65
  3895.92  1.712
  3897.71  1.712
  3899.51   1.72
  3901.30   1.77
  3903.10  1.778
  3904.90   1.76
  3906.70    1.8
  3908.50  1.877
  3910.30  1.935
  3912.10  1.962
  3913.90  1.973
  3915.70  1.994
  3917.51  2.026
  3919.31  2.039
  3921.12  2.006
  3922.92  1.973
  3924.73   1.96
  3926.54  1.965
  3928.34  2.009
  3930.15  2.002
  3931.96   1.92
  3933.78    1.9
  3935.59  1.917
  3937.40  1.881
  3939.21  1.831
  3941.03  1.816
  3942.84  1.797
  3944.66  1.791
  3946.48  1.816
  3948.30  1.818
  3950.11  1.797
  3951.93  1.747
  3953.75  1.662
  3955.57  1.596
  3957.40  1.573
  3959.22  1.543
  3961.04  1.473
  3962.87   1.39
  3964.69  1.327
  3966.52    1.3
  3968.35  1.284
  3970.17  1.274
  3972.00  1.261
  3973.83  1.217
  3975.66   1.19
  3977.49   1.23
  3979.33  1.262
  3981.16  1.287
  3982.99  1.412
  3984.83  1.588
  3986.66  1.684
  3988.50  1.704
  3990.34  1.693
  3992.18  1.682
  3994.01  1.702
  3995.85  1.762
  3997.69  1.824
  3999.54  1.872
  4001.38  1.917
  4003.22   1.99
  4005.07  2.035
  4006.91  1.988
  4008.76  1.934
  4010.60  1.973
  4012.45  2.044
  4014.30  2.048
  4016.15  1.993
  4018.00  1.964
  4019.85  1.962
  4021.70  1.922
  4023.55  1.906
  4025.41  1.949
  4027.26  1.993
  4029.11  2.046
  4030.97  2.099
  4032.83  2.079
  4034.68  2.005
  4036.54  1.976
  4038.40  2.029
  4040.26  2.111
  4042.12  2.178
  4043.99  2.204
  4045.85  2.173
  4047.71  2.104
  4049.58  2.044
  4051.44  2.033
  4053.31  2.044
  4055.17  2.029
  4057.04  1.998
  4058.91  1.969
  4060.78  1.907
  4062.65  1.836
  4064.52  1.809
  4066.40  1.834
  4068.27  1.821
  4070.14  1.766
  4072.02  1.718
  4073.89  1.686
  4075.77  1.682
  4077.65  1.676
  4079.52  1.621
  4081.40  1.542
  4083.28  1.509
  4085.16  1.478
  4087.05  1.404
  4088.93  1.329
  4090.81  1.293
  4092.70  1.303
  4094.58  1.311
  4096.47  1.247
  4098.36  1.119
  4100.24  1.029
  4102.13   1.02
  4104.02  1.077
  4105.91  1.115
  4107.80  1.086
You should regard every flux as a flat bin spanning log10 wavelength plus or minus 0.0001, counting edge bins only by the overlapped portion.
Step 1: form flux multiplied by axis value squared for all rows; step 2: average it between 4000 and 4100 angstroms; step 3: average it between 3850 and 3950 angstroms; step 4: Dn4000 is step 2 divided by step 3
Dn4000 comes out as 1.10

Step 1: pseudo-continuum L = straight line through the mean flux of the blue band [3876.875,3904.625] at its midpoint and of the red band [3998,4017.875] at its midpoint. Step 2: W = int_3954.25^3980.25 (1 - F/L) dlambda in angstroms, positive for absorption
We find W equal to 6.9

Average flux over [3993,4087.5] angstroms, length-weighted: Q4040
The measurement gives 1.91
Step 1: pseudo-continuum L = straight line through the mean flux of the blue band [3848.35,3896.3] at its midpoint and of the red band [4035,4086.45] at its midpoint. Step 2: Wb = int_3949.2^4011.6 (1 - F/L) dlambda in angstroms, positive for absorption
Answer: 7.4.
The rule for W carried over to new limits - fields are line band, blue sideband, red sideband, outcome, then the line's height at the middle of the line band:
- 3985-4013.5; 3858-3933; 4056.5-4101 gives -3.1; 1.67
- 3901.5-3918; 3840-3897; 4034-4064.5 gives -1.1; 1.77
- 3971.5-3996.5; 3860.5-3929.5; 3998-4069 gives 5.7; 1.91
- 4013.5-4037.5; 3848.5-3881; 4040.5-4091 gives -2.5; 1.81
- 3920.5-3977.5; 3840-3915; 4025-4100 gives 2.7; 1.75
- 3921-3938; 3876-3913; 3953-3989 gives -4.3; 1.56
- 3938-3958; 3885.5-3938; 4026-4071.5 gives 1.3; 1.88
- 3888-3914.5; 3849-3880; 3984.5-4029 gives 1.0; 1.82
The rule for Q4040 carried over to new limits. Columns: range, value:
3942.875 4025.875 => 1.68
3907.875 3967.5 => 1.8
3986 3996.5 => 1.7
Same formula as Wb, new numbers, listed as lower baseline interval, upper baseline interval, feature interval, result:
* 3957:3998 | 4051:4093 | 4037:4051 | -4.1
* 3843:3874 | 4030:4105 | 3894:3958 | -3.2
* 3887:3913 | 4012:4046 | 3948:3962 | 1.6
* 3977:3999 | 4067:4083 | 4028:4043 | -3.9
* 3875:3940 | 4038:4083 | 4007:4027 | -1.1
